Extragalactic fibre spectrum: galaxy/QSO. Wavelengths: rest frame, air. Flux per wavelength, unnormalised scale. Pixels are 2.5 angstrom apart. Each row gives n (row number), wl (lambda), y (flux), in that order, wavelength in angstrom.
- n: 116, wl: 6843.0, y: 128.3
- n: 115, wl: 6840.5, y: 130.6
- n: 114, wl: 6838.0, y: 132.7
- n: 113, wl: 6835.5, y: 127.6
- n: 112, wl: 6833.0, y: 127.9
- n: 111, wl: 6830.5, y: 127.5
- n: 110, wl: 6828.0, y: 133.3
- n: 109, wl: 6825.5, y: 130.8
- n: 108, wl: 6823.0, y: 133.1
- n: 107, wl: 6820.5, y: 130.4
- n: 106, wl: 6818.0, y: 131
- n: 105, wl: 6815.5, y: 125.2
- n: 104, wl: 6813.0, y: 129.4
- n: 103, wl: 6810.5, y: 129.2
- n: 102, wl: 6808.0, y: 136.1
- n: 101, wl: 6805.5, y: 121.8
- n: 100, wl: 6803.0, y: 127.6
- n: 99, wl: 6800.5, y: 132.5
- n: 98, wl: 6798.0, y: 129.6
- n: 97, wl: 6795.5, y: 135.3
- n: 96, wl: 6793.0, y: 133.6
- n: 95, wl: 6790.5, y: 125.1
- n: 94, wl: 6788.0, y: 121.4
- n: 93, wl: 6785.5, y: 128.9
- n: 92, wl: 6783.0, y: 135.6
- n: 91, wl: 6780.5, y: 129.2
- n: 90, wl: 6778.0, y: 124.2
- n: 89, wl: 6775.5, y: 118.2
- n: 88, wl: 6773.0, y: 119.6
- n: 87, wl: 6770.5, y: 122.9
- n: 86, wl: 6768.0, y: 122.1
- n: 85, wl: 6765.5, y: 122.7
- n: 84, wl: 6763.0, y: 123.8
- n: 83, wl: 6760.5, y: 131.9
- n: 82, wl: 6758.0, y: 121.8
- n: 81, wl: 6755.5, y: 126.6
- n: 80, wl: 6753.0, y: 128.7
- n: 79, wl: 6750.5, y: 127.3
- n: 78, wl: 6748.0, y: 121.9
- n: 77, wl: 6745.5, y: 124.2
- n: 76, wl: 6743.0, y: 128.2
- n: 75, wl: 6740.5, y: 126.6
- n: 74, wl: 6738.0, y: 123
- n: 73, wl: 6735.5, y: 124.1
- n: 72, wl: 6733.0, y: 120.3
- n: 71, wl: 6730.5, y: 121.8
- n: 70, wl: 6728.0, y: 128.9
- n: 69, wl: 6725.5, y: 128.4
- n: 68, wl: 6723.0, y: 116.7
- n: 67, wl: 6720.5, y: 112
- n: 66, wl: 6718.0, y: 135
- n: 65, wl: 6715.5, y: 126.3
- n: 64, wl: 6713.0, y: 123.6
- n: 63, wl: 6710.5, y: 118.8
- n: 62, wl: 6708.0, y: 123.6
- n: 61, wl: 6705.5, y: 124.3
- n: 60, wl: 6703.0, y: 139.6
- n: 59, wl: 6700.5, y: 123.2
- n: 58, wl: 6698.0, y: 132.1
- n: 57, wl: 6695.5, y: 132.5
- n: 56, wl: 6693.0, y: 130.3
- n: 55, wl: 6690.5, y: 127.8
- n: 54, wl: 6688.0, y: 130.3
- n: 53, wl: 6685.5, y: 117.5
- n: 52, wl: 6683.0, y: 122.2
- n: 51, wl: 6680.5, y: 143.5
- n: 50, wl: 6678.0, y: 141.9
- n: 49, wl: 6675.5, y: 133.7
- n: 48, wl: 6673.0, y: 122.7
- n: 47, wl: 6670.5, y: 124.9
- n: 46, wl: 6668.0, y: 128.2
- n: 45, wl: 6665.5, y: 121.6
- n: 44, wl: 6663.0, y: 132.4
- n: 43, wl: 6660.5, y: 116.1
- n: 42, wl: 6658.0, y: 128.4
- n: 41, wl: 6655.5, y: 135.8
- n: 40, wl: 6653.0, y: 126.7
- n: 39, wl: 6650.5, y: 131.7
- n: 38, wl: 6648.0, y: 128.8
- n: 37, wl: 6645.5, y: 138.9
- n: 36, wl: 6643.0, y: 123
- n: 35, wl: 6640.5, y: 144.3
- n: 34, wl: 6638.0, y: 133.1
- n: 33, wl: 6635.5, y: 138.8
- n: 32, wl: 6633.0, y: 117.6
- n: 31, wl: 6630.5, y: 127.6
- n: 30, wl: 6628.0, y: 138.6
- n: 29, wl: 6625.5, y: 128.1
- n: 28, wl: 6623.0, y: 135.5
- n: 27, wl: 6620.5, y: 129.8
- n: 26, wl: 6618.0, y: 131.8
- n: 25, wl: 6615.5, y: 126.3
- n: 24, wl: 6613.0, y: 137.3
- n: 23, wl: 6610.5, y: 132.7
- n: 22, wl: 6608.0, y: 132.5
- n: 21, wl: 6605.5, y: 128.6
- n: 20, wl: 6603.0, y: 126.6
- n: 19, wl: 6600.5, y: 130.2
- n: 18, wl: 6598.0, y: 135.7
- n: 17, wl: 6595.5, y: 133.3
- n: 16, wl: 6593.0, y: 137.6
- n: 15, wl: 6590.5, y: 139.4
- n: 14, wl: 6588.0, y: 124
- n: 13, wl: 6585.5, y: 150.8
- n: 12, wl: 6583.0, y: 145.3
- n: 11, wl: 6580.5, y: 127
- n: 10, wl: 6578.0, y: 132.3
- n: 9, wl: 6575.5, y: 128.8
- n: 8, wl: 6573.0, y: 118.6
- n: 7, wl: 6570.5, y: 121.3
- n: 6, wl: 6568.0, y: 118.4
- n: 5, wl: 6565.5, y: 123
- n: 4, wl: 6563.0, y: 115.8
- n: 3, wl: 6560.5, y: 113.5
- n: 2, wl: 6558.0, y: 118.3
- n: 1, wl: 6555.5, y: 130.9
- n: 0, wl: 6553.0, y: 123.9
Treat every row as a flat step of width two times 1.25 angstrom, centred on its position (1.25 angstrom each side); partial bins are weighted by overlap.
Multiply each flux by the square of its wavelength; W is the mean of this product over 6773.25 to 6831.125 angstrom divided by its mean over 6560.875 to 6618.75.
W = 1.1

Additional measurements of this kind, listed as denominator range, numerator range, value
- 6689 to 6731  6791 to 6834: 1.06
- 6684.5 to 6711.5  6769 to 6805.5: 1.02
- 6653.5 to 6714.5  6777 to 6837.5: 1.05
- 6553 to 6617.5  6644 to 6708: 1.03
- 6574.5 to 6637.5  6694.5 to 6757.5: 0.98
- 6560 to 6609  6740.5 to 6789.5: 1.02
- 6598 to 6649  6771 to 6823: 1.03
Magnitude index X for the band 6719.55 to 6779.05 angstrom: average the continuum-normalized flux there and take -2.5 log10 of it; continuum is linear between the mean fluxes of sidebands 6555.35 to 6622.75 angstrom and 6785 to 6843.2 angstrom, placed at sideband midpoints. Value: 0.05 mag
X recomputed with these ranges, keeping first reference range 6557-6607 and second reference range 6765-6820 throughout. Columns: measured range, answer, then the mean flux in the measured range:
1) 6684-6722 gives 0.013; 126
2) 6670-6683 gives -0.039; 133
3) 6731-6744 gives 0.030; 124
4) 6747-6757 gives 0.013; 126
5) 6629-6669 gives -0.012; 130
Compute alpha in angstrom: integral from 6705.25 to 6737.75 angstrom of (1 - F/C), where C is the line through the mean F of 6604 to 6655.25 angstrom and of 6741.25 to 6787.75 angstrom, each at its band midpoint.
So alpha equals 1.0 angstrom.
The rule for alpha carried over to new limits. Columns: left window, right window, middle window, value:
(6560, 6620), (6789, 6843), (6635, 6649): -0.49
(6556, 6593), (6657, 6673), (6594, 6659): -2.91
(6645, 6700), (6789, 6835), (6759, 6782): 1.02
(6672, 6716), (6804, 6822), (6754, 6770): 0.51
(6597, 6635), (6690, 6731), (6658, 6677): 0.33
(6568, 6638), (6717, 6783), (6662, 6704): -0.65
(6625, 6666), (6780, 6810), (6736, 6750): 0.54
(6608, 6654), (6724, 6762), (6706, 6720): 0.28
